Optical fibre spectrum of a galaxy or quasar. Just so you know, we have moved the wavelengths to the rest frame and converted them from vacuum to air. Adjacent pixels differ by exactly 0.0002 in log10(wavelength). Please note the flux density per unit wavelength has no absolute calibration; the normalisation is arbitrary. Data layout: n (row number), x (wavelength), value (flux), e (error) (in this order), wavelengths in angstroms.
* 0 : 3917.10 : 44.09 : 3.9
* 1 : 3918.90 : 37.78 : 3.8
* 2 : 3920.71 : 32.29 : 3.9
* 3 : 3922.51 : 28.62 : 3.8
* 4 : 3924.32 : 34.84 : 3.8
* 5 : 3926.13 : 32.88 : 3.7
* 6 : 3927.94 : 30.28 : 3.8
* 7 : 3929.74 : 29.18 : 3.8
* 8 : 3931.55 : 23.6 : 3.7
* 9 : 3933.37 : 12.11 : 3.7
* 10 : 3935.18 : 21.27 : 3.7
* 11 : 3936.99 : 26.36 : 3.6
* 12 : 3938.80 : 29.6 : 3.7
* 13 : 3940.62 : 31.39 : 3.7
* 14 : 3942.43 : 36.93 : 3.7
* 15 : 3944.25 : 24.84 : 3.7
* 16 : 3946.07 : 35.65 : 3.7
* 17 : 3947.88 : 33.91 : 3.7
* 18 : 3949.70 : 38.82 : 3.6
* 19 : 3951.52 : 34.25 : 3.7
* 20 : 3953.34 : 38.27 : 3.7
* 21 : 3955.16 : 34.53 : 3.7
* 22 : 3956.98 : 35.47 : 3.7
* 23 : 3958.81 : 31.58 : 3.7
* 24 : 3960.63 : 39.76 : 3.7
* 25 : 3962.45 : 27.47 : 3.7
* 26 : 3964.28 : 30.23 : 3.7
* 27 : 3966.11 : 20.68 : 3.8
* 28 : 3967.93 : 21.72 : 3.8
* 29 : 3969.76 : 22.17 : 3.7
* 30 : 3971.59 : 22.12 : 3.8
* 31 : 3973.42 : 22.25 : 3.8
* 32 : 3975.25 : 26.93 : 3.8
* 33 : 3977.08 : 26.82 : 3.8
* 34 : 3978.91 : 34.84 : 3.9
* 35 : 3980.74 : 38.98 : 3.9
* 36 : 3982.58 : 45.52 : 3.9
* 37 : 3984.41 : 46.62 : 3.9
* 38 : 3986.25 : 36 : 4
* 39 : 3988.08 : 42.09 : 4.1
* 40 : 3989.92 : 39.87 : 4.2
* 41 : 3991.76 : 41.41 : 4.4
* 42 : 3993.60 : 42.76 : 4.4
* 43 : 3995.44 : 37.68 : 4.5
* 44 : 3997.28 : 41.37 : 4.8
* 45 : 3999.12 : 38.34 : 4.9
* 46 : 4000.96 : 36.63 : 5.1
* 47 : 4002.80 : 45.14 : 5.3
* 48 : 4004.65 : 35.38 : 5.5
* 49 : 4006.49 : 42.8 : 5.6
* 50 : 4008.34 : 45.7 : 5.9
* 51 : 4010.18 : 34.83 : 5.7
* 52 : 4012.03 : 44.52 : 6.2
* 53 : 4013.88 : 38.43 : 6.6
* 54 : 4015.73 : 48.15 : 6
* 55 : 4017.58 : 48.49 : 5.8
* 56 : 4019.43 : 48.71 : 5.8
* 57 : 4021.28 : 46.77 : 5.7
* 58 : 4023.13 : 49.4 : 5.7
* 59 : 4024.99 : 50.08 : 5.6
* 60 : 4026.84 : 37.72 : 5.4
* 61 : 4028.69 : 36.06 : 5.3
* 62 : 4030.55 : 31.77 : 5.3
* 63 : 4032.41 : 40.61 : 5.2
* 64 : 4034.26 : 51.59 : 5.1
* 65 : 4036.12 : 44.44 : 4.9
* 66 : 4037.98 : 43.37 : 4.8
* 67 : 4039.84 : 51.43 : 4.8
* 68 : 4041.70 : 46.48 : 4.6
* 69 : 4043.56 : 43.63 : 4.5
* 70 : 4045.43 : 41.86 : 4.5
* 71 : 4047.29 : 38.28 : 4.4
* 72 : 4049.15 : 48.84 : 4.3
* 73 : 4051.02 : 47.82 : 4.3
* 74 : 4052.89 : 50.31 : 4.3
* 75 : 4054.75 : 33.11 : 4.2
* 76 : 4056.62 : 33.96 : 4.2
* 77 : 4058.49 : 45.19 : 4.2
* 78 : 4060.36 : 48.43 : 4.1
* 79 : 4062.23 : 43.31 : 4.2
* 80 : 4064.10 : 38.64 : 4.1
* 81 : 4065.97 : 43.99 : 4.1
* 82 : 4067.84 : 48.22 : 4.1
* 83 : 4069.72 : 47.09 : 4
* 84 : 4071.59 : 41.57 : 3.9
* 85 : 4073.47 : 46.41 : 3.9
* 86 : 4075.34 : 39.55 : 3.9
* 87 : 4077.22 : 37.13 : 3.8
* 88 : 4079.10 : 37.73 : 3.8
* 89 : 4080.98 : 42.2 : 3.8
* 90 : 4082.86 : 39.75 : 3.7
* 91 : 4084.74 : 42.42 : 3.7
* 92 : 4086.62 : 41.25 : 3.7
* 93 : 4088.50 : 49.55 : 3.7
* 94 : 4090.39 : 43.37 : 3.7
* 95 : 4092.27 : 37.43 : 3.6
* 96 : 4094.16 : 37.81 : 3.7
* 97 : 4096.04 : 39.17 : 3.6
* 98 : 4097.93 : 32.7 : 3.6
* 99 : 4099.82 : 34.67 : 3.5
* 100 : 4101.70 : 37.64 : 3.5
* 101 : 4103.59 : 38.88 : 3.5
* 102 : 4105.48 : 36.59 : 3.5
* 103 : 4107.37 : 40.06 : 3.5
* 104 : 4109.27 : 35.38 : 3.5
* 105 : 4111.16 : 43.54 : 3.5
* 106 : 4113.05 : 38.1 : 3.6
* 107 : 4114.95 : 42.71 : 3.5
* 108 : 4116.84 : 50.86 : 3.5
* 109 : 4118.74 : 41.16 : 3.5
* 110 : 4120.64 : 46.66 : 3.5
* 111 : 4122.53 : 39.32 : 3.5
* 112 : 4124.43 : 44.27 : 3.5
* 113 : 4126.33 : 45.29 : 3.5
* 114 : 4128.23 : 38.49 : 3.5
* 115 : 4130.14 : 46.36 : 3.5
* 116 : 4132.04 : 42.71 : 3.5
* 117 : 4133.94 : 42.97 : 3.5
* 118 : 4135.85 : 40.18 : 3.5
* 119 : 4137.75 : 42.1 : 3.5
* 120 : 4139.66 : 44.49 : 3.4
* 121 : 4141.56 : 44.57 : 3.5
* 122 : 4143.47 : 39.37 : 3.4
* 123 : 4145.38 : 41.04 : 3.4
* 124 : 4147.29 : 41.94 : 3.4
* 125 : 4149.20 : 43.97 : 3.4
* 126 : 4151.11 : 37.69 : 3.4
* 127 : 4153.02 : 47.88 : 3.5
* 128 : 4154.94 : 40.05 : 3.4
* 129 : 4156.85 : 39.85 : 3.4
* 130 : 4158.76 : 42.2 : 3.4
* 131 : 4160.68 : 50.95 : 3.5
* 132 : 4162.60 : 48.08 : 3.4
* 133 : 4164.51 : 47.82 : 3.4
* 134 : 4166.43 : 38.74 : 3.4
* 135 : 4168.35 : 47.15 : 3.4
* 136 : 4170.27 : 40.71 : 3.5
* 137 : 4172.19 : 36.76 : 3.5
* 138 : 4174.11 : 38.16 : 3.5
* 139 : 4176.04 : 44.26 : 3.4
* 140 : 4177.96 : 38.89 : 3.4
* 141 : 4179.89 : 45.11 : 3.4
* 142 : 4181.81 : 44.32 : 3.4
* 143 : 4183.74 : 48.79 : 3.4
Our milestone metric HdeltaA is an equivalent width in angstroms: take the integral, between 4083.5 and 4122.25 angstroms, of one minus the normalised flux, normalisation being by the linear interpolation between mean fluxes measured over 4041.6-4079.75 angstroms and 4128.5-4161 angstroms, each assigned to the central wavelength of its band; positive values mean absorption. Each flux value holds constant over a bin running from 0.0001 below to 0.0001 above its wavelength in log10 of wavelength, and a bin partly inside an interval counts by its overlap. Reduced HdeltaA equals 2.1 angstroms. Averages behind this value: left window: 42.9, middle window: 40.5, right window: 42.6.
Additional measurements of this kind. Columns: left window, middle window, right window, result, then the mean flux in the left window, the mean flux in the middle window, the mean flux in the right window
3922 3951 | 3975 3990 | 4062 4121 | -2.2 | 29.5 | 37.9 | 41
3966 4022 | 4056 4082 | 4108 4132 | -1.2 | 37.8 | 42.5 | 42.6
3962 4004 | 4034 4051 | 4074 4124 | -3.6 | 34.3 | 45.4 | 40.3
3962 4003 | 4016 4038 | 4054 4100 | -4.0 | 34.1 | 44.2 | 41.1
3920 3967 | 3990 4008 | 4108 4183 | -3.4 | 30.6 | 40.3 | 42.7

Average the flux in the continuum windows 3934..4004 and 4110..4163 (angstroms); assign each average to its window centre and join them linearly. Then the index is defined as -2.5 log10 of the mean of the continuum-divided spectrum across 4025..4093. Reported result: -0.11 mag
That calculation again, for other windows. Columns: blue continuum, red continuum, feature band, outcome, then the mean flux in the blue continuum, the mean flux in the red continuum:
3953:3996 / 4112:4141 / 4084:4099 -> 0.01 mag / 33.5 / 43.1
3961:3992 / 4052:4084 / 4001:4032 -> -0.17 mag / 32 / 42.1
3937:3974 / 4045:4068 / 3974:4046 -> -0.12 mag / 30.5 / 43.1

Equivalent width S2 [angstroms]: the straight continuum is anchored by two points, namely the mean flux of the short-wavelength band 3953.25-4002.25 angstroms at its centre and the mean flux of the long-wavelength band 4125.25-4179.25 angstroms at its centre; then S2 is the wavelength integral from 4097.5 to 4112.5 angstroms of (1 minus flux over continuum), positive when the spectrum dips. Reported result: 1.01 angstroms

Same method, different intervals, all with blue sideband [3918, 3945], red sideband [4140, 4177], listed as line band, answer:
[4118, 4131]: -0.8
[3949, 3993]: -2.9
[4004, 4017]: -3.1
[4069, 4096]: -2.5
